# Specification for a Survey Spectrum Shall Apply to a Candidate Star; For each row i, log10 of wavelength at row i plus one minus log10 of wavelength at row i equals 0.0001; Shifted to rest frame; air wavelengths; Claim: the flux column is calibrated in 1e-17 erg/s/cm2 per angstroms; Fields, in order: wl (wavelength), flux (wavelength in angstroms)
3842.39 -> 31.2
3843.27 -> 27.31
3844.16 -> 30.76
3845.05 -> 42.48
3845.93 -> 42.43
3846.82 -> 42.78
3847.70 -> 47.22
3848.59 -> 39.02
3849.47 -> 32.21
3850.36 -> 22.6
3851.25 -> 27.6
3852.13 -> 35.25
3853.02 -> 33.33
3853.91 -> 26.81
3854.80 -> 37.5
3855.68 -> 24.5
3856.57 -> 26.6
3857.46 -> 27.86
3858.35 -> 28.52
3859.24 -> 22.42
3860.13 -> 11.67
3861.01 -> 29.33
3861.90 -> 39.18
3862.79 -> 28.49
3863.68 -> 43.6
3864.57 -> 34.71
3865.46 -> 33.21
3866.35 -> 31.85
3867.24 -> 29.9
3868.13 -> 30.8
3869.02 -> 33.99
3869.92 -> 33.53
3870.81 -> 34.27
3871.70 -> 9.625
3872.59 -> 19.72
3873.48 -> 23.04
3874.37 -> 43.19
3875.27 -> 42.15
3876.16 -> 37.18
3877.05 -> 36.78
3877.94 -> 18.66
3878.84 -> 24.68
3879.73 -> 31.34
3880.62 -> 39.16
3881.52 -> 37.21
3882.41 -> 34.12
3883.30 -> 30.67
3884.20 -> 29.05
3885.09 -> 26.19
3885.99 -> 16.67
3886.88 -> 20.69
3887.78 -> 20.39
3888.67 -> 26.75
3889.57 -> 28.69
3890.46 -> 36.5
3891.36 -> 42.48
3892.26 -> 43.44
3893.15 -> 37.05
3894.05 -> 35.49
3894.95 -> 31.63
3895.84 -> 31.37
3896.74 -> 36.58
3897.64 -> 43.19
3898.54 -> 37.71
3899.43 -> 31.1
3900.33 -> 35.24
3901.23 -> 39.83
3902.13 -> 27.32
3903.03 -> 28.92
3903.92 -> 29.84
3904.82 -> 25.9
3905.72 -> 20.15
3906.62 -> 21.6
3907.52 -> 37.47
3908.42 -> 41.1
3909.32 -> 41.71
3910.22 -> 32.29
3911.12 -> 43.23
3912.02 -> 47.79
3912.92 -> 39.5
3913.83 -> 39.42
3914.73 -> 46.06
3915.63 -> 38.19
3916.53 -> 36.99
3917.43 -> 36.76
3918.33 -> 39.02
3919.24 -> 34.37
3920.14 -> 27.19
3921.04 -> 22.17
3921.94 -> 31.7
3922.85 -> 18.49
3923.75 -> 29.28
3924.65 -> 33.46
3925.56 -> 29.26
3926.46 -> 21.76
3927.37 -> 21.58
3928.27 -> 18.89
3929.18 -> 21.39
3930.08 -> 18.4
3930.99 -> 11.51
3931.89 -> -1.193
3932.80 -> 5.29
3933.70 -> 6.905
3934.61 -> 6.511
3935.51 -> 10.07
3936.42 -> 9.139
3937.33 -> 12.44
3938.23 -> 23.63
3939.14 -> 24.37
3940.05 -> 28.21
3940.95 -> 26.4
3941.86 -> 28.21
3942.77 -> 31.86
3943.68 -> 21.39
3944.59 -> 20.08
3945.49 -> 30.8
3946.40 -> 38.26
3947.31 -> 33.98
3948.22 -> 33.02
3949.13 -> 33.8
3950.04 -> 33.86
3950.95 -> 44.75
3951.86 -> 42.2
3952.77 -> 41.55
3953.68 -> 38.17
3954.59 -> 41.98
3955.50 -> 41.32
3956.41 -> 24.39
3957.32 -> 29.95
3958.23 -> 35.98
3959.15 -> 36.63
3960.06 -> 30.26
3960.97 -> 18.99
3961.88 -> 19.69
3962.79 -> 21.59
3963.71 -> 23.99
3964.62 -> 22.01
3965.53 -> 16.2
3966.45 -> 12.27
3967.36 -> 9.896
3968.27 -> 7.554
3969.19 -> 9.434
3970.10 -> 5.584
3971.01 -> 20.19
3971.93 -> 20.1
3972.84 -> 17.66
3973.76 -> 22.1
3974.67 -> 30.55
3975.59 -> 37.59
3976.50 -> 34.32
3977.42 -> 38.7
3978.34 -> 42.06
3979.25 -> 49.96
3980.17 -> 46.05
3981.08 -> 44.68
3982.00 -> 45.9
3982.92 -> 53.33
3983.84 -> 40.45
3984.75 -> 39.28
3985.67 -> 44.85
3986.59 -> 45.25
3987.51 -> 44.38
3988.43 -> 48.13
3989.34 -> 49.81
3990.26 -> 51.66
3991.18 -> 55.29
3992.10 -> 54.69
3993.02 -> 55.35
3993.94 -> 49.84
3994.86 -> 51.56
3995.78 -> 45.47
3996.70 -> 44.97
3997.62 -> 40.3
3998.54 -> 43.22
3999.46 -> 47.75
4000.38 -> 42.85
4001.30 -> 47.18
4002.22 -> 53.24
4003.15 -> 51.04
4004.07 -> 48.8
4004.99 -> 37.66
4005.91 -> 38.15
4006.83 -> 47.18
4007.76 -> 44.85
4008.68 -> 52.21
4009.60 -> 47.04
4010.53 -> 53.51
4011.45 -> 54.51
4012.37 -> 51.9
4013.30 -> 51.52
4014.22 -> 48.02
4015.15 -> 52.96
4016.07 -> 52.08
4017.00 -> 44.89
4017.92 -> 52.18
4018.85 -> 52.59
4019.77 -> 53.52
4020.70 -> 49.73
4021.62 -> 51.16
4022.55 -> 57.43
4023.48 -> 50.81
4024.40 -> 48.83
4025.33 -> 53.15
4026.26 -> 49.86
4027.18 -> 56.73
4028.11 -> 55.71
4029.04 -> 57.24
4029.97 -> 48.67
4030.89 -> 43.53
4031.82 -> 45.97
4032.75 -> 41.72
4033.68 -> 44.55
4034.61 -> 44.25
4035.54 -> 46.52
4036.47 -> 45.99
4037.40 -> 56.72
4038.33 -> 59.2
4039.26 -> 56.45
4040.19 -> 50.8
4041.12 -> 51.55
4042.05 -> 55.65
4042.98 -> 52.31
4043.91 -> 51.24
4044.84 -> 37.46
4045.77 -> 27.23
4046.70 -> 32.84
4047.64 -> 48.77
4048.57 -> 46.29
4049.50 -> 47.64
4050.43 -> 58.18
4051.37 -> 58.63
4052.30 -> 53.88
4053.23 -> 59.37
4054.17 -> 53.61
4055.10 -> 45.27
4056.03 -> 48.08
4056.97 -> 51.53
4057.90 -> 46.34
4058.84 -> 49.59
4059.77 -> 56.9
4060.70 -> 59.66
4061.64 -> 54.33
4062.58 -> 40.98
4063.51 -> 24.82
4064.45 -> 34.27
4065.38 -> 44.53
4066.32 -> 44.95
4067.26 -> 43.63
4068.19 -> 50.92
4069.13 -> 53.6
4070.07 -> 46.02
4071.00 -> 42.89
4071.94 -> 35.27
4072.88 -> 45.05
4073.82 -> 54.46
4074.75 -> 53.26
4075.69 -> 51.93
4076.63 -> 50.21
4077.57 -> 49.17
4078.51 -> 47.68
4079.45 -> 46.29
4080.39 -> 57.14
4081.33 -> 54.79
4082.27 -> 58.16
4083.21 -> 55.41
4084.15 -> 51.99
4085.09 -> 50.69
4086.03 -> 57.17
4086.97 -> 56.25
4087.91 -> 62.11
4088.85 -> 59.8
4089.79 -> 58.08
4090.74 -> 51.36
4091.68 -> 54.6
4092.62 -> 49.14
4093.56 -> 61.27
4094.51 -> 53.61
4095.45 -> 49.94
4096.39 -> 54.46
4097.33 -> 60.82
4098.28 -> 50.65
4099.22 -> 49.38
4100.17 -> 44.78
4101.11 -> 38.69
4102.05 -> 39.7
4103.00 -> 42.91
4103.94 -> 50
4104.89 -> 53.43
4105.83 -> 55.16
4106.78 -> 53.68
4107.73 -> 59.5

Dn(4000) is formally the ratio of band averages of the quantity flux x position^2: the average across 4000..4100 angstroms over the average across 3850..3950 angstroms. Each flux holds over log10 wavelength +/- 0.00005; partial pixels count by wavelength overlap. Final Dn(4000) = 1.85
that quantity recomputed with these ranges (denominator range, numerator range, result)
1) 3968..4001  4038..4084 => 1.28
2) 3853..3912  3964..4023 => 1.41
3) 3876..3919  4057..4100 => 1.65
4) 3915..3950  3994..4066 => 2.11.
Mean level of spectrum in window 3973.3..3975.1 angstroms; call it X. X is 26.3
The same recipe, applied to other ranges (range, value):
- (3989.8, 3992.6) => 53.8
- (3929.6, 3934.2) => 8.26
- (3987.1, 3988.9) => 46.5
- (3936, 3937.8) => 11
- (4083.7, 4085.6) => 51.5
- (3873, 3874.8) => 32.8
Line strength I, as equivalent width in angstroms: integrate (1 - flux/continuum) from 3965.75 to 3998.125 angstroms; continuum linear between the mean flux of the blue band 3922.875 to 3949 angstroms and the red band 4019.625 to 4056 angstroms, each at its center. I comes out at -2.1 angstroms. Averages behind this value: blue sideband 21.4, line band 37.3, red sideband 49.9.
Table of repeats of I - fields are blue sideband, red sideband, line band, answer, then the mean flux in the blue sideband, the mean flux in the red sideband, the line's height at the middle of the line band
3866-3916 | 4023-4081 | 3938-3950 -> 2.8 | 32.7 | 48.7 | 38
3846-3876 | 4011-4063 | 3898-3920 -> 0.7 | 31.3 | 50.3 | 36.5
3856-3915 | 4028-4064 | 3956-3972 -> 7.9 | 32.1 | 48.9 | 40.3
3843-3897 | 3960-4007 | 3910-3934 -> 4.3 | 31.5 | 36.9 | 34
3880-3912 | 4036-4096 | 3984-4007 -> -2.1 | 32.8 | 50.3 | 43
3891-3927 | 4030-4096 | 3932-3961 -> 8.2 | 34.1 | 49.8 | 37.9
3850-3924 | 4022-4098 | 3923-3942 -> 9.6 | 31.9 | 50.3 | 36.7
